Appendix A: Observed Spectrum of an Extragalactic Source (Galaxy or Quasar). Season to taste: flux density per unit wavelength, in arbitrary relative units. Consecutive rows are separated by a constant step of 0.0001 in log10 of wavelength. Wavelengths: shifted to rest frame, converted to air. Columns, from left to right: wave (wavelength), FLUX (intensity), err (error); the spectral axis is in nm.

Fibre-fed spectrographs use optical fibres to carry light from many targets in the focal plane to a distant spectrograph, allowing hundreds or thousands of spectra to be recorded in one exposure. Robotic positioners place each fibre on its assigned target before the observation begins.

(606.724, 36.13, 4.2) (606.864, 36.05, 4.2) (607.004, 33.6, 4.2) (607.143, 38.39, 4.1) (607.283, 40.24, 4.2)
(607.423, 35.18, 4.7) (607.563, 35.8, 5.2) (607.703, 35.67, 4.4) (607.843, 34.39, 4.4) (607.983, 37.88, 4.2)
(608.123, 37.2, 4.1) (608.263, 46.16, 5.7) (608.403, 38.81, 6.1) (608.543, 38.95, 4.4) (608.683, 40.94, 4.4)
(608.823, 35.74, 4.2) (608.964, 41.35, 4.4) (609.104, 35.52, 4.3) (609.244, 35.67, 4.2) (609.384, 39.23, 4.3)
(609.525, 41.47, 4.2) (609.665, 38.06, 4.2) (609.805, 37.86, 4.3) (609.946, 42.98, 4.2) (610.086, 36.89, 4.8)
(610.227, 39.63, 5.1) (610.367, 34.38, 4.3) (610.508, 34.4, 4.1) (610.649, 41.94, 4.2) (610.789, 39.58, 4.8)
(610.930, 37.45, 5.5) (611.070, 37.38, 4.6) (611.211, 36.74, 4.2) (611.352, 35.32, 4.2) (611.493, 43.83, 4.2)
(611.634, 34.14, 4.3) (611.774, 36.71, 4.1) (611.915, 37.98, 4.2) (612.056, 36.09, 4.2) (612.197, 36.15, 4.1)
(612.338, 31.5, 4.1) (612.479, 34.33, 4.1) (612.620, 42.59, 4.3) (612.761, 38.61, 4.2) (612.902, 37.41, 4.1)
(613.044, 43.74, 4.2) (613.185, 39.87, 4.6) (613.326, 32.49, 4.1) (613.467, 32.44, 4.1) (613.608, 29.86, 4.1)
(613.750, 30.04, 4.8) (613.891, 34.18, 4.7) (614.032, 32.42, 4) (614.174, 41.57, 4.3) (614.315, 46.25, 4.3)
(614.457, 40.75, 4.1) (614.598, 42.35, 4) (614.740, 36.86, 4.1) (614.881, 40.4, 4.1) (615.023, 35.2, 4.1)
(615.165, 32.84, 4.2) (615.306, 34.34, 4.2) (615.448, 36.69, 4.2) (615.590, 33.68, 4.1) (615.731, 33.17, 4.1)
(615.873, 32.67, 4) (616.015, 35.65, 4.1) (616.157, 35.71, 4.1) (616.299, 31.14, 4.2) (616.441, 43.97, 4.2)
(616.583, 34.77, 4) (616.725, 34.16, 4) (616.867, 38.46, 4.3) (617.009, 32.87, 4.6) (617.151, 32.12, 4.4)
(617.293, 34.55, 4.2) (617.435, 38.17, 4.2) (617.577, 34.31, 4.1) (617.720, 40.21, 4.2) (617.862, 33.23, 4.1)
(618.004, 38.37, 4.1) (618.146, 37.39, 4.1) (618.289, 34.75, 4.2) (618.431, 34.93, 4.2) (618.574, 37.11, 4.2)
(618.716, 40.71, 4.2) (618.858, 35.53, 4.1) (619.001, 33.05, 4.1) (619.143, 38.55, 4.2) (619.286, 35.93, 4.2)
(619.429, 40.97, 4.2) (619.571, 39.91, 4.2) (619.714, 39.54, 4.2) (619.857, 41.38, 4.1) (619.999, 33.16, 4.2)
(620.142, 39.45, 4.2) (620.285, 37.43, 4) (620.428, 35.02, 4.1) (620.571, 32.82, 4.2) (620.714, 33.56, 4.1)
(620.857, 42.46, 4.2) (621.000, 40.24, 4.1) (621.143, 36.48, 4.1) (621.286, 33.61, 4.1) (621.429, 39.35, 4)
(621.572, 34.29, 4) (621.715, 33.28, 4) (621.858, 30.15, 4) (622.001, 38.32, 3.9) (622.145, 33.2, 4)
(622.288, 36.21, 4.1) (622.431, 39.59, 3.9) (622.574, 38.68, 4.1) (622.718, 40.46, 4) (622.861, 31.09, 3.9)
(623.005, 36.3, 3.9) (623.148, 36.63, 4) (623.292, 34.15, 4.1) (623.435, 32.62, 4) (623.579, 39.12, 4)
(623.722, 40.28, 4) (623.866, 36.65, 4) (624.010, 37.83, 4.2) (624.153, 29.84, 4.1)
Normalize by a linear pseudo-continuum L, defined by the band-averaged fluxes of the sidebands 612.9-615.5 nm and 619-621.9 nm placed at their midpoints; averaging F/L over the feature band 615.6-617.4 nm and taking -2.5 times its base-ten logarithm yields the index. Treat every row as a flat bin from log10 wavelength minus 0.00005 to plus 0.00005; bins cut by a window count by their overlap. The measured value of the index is 0.06 mag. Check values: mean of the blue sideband 36.8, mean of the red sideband 36.9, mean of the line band 35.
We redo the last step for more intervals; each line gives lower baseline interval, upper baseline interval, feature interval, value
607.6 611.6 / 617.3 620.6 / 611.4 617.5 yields 0.04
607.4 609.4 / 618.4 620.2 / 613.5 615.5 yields 0.04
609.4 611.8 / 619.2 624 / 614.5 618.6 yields 0.05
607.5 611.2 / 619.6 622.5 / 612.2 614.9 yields 0.01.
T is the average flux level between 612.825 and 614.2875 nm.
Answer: 35.7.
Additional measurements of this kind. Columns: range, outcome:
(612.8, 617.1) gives 36.2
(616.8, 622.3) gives 36.4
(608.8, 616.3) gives 37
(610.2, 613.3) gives 37.6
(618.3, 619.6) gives 37.2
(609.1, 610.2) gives 38.7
